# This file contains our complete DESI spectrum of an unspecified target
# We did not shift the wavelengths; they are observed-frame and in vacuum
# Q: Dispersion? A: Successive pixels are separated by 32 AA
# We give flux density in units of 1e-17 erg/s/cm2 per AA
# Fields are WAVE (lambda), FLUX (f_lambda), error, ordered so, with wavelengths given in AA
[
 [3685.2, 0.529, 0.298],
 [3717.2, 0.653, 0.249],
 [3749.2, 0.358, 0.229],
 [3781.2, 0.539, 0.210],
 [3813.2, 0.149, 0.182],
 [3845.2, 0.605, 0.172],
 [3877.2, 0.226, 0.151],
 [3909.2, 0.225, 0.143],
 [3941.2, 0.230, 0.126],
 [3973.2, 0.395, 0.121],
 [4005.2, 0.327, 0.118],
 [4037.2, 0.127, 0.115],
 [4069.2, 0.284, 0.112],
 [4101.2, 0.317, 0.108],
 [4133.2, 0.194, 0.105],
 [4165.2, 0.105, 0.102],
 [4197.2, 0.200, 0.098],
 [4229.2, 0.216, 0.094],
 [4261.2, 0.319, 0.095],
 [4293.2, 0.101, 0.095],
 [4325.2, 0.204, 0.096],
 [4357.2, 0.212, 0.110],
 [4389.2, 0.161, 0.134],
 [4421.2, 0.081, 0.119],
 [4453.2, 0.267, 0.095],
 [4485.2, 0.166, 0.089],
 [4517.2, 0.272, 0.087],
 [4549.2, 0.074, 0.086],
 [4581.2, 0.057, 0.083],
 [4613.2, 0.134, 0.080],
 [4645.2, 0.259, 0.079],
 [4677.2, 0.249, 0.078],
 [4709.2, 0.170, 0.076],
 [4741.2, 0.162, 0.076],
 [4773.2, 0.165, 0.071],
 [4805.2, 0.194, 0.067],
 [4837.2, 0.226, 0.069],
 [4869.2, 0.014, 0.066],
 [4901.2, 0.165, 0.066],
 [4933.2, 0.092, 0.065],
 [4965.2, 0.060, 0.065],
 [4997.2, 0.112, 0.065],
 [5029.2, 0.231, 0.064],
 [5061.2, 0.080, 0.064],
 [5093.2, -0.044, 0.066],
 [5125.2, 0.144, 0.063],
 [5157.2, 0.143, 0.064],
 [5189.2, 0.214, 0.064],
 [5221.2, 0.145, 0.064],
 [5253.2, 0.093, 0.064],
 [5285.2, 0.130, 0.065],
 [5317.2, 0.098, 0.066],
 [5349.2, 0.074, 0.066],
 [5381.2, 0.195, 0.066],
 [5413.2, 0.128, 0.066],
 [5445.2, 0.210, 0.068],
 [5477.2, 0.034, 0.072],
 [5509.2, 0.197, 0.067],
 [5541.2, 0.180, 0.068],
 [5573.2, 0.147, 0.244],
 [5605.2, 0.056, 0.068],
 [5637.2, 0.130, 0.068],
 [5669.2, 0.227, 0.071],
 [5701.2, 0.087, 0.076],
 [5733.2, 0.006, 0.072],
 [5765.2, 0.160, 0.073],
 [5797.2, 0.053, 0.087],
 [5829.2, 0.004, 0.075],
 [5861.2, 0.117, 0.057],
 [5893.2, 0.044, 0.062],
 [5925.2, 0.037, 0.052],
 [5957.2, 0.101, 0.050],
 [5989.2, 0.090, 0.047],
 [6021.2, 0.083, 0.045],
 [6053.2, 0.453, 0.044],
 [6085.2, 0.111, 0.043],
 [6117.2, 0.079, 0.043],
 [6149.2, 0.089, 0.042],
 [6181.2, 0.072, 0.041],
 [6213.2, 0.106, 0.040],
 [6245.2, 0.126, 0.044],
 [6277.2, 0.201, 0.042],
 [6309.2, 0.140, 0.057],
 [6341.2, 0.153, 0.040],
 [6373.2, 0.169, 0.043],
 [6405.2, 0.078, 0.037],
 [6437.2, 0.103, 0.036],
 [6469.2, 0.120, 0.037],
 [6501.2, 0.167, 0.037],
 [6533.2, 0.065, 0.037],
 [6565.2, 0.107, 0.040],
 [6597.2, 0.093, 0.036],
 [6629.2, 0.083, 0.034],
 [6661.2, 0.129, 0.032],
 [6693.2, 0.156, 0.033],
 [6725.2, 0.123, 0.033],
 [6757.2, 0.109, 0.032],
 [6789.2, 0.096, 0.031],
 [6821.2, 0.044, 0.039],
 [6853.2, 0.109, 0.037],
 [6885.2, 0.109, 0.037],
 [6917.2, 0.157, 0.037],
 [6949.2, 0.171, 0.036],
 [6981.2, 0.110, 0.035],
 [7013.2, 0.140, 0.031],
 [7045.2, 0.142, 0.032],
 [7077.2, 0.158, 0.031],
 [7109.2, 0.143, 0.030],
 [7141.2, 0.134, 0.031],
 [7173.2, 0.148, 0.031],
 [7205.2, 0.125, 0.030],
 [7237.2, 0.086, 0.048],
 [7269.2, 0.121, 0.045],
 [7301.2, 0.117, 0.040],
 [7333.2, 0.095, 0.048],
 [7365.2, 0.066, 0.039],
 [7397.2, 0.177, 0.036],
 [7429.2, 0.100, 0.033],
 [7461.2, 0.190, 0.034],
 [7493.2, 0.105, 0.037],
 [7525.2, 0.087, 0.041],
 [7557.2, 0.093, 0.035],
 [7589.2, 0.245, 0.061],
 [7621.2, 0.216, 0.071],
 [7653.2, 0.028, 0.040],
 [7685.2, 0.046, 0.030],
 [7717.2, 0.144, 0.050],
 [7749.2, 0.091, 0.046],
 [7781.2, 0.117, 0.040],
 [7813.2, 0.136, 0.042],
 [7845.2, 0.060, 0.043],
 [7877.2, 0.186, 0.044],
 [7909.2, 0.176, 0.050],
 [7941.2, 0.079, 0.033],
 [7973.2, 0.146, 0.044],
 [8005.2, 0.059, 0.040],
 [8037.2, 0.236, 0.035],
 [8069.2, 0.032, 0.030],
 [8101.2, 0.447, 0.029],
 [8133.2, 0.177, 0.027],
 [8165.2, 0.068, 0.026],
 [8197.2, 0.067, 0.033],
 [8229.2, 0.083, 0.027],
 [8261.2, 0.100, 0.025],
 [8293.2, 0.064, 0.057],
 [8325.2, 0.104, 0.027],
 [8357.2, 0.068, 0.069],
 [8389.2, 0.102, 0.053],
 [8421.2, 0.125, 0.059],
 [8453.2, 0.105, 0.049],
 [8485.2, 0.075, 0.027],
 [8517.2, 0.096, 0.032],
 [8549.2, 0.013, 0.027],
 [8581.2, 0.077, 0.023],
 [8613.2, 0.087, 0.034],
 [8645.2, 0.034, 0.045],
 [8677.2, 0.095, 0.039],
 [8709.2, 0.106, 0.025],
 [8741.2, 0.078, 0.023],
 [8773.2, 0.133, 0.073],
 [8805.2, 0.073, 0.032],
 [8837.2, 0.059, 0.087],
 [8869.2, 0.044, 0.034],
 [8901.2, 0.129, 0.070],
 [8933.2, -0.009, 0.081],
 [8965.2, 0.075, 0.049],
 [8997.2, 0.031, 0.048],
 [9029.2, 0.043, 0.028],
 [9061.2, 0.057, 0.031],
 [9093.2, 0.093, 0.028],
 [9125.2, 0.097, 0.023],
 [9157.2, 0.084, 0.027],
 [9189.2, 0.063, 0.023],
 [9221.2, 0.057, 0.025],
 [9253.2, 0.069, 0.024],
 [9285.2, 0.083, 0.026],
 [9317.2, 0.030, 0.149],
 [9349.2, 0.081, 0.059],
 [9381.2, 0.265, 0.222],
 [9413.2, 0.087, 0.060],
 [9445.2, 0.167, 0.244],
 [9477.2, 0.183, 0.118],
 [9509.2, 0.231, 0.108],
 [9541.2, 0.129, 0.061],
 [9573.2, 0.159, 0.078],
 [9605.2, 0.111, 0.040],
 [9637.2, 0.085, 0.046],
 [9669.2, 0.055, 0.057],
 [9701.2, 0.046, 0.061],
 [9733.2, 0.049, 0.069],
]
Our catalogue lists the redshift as 0.62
